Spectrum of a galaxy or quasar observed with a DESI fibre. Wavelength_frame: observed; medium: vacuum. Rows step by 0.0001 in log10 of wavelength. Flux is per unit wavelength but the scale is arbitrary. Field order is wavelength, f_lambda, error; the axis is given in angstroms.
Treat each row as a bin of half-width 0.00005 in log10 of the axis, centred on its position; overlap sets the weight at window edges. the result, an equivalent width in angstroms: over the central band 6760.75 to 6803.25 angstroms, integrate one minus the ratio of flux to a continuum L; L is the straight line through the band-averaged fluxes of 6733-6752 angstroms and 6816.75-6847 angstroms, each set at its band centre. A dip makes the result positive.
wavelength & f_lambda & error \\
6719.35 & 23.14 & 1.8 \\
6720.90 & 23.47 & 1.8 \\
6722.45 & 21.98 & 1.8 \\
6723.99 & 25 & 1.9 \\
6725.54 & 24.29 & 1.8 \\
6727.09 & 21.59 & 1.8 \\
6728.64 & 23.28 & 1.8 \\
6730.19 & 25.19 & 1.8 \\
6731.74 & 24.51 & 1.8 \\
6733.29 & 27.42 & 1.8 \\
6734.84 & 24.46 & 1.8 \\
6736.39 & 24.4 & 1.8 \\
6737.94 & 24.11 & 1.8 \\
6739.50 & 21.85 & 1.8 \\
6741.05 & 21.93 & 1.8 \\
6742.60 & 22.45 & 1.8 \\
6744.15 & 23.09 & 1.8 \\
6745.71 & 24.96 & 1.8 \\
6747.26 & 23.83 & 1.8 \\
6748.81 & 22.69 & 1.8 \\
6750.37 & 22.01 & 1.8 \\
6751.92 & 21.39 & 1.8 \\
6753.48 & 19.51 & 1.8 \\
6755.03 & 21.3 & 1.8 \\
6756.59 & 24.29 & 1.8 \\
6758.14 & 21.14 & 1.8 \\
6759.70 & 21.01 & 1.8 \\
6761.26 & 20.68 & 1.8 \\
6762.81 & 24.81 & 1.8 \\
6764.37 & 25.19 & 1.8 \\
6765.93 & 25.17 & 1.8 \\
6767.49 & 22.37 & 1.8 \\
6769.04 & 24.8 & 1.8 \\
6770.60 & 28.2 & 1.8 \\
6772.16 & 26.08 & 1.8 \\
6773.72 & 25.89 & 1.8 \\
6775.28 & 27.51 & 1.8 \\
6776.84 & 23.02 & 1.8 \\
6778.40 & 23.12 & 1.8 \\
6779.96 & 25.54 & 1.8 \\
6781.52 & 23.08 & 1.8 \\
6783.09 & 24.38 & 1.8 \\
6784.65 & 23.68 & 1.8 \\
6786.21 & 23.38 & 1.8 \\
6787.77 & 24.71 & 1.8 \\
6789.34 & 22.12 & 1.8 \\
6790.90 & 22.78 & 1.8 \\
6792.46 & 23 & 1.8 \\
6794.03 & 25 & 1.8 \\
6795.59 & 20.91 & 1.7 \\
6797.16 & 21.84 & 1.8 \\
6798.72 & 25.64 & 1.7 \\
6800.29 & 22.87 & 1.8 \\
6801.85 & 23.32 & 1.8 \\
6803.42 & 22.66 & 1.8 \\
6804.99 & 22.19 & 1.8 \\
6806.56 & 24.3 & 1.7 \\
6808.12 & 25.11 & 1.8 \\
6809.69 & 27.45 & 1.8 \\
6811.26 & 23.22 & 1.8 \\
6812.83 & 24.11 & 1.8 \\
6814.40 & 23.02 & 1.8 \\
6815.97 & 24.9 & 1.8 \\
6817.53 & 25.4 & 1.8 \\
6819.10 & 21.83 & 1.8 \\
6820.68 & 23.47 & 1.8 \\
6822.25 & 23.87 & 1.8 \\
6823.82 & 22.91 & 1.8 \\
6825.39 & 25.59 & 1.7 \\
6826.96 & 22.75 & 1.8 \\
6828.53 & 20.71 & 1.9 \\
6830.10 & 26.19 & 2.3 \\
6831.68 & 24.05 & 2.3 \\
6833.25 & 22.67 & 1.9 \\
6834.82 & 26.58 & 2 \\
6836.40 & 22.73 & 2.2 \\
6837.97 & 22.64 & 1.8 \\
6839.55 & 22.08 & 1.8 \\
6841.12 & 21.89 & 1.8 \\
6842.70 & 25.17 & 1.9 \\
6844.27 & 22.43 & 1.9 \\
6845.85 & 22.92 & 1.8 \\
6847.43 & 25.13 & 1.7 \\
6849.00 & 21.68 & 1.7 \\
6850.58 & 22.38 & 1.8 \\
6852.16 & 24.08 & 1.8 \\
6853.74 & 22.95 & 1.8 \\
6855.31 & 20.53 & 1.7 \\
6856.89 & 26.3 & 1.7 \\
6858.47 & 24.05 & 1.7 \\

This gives -1.1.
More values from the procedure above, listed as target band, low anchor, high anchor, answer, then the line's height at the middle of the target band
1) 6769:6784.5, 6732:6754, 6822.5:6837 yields -1.1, 23.5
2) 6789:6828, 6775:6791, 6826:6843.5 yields 0.1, 23.7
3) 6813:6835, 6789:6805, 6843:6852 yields -0.7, 23.1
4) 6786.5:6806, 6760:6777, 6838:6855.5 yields 0.9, 24.2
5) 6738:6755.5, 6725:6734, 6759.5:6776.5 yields 1.6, 24.5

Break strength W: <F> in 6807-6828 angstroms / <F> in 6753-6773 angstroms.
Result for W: 1.03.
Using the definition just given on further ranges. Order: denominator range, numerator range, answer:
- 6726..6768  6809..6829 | 1.03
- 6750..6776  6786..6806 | 0.98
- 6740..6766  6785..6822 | 1.05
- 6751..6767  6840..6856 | 1.02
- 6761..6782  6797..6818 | 0.97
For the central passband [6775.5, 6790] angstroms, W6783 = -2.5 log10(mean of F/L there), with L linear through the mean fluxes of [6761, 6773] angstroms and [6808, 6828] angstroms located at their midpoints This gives 0.04 mag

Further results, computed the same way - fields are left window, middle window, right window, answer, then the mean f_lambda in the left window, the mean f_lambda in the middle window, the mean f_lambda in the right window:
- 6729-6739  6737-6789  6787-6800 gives 0.022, 24.8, 23.5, 23.2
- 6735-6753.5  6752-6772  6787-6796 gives -0.012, 22.9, 23.2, 23.2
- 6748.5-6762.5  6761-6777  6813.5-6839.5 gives -0.142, 21.6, 25.1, 23.7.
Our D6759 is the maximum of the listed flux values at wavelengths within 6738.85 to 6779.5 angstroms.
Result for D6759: 28.2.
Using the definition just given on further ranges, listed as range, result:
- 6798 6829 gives 27.45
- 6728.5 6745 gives 27.42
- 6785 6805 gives 25.64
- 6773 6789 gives 27.51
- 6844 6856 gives 25.13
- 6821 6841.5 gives 26.58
